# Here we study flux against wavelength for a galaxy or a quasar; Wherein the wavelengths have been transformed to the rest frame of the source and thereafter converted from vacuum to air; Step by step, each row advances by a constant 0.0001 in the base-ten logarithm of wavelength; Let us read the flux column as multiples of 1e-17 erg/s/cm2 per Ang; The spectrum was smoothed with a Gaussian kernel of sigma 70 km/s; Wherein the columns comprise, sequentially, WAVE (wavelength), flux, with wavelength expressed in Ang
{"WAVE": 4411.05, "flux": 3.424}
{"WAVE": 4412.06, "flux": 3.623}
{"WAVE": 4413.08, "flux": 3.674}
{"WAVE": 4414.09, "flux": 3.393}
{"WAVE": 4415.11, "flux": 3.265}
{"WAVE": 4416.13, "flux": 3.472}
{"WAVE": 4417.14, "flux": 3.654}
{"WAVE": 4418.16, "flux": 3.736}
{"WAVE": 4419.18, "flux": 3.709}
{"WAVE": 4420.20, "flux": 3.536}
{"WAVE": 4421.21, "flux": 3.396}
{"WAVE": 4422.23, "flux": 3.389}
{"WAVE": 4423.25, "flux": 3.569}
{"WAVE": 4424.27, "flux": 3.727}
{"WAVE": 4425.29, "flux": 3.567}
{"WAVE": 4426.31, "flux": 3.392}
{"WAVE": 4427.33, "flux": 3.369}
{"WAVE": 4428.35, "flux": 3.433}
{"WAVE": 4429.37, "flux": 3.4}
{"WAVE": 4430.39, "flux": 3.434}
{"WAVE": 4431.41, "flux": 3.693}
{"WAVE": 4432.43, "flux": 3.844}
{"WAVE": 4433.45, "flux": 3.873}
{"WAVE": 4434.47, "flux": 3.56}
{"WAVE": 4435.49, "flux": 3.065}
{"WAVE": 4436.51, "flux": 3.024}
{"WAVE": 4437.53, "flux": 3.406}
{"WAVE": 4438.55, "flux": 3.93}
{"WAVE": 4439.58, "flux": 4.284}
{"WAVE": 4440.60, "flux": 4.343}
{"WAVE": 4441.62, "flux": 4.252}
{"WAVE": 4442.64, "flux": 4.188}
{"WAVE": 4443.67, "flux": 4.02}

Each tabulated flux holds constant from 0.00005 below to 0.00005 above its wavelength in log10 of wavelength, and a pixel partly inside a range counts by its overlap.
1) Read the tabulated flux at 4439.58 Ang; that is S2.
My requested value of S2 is 4.284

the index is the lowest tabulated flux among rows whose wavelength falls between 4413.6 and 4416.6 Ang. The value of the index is 3.265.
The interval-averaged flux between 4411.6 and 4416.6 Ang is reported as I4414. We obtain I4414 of 3.48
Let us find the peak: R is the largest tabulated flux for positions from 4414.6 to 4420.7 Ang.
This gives 3.736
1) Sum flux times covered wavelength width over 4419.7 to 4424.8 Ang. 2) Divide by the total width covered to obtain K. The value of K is 3.52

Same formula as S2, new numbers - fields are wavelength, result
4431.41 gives 3.693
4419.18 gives 3.709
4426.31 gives 3.392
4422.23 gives 3.389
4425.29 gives 3.567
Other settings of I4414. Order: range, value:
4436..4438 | 3.21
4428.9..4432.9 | 3.59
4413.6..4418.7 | 3.5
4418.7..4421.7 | 3.55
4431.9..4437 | 3.48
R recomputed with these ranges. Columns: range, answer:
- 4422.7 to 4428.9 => 3.727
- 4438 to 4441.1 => 4.343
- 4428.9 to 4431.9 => 3.693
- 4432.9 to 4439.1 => 3.93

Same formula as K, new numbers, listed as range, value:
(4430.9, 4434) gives 3.8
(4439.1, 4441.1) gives 4.32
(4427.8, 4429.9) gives 3.41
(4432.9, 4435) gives 3.72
